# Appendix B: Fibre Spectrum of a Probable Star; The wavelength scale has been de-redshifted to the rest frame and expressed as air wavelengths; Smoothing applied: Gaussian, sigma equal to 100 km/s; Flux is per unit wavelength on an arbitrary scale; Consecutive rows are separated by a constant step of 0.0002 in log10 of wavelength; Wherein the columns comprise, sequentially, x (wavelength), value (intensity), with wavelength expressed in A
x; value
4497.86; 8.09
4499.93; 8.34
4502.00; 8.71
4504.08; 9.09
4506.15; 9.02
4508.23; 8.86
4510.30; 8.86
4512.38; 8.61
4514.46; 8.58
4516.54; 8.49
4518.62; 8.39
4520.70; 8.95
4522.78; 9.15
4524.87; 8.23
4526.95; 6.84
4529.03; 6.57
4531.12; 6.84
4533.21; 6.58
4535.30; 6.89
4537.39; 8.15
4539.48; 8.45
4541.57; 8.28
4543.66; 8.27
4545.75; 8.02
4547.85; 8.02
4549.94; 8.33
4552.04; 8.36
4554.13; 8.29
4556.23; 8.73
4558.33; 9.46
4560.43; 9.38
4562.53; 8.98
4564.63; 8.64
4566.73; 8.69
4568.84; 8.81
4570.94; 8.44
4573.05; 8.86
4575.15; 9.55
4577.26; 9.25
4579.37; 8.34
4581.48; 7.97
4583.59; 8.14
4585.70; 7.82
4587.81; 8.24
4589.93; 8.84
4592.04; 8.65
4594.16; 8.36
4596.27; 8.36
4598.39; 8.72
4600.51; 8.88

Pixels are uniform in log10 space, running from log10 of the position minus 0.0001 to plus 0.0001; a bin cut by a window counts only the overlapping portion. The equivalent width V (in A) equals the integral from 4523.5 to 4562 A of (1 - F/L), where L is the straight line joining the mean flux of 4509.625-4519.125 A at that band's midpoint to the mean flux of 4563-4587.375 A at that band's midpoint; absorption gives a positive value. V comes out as 2.6 A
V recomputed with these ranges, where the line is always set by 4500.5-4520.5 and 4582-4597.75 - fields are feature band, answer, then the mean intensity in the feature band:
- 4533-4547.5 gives 1.2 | 7.89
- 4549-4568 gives -0.6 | 8.76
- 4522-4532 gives 1.3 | 7.49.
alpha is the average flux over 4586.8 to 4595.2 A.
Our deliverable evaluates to 8.52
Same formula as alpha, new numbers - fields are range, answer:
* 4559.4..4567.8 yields 8.92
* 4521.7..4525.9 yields 8.68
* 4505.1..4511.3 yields 8.92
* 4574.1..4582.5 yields 8.78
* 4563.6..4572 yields 8.64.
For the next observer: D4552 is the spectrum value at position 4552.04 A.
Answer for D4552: 8.36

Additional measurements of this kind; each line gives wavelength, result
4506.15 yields 9.02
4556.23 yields 8.73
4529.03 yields 6.57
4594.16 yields 8.36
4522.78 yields 9.15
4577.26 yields 9.25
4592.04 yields 8.65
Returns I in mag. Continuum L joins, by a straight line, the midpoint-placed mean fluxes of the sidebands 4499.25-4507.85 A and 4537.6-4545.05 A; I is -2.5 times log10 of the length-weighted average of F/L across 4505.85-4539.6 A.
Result 0.067 mag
